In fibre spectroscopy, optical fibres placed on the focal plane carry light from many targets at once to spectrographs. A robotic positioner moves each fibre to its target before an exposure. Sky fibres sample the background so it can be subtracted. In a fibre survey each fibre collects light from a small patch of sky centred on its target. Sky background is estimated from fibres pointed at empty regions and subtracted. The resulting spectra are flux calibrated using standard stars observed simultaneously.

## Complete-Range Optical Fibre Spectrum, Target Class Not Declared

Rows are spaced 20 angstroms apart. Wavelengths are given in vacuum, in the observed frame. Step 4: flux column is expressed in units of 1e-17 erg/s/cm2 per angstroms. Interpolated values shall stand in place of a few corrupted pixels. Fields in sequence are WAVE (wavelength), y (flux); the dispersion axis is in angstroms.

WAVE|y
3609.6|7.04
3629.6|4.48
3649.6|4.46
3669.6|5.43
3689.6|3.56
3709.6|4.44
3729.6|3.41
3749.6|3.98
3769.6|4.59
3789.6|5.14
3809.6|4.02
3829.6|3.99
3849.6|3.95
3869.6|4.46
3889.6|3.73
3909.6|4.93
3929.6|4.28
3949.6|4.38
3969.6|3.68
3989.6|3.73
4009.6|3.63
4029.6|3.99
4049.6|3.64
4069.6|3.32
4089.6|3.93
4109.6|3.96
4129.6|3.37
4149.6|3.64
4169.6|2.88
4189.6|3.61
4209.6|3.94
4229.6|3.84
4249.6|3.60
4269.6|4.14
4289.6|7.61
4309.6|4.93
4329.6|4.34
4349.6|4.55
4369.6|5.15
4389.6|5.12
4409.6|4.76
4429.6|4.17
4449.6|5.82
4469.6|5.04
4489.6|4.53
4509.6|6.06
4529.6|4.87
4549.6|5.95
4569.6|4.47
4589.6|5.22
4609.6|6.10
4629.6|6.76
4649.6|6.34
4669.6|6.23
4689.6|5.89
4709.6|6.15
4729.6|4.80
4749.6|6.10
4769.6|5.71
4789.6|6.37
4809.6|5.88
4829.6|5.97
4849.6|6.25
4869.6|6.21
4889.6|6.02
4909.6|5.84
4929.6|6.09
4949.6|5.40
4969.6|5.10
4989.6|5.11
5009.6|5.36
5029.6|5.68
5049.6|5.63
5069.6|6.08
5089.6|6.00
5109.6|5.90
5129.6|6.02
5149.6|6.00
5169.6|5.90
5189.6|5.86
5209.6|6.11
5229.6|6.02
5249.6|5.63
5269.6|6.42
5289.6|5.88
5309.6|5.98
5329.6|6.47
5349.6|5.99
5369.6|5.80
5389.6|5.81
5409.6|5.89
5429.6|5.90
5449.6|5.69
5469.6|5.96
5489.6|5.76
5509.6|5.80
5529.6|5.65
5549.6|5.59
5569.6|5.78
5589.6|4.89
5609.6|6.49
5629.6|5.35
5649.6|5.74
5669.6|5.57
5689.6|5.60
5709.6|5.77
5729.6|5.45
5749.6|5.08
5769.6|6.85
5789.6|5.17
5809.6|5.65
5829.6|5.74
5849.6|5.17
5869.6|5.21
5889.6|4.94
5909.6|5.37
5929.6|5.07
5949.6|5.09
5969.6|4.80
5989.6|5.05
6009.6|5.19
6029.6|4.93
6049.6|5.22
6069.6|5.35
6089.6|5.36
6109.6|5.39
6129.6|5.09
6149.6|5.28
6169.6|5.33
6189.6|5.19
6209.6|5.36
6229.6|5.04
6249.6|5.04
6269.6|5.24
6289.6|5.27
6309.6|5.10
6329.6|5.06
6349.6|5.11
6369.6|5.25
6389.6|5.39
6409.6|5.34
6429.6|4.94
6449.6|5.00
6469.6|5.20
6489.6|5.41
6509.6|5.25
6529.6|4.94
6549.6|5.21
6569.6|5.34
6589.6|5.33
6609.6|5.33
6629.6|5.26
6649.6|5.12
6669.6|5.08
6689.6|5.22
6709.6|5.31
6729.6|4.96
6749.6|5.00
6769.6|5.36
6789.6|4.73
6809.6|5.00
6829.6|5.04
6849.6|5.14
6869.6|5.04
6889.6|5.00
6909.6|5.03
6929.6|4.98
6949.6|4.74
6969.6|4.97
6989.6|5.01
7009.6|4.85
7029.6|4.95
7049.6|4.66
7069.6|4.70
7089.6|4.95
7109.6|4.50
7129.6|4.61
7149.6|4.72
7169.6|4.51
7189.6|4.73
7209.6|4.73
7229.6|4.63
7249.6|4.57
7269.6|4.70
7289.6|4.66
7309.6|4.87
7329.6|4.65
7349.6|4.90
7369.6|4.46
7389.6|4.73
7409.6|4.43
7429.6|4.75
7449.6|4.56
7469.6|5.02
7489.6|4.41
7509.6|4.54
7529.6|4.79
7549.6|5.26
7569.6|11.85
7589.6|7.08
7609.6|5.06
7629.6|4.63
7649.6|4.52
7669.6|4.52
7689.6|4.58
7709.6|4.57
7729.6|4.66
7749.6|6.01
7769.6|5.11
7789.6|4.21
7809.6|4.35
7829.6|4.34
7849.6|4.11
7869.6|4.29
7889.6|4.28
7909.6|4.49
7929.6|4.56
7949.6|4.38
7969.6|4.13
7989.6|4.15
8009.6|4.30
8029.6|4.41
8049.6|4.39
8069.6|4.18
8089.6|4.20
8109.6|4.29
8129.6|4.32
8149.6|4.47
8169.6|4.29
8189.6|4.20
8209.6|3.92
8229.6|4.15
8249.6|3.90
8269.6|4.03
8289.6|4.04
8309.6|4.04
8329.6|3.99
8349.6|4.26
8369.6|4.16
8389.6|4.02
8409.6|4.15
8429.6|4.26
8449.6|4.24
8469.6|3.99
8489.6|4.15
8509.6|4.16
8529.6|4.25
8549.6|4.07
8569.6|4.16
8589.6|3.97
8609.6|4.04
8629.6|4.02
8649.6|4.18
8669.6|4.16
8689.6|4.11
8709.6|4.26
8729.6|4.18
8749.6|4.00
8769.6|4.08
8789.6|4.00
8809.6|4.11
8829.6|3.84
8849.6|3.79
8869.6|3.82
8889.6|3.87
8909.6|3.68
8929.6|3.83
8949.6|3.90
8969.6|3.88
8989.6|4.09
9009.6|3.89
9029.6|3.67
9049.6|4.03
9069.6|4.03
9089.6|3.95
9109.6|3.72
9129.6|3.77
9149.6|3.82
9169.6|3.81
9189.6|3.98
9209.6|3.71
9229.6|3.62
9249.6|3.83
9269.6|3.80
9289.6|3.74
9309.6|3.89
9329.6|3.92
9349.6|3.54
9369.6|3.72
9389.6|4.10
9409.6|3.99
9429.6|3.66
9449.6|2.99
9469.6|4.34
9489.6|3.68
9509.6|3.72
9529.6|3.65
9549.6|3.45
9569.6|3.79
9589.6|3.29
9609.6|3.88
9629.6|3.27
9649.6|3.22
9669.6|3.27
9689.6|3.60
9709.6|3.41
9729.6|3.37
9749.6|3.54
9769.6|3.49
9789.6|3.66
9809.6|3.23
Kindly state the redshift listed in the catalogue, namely 0.153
